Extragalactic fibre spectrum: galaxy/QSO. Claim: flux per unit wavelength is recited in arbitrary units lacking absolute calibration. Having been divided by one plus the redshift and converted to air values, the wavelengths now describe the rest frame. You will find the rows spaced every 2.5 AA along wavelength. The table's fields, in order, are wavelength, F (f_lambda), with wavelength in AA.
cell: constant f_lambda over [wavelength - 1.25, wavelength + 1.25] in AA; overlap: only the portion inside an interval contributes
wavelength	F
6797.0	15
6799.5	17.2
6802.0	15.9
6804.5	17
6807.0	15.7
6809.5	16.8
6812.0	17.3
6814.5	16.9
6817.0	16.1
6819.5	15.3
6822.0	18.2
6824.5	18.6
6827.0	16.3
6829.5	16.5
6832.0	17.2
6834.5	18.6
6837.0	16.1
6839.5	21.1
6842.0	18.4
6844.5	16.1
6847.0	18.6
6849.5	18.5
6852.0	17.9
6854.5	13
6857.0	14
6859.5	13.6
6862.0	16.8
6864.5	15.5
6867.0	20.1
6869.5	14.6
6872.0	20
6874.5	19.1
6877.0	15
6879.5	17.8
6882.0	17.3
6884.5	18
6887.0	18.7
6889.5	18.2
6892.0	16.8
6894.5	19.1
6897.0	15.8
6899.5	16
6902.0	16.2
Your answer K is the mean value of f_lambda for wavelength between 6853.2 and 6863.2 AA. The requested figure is 14.4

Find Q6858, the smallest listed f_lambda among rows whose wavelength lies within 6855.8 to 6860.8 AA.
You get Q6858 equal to 13.6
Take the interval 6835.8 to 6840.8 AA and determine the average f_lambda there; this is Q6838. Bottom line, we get 18.6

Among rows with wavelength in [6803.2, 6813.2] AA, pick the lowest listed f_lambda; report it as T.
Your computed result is 15.7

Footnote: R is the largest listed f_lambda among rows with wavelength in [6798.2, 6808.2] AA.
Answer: 17.2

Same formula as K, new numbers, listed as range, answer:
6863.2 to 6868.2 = 17.8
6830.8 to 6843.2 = 18.3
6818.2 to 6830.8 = 17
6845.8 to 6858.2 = 16.4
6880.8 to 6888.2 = 18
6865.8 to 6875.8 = 18.4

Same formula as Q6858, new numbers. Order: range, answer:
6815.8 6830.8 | 15.3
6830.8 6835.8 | 17.2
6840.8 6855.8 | 13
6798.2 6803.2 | 15.9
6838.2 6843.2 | 18.4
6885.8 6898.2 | 15.8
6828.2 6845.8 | 16.1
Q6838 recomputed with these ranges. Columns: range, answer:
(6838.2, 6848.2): 18.5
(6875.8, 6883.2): 16.7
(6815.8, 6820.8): 15.7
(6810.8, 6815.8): 17.1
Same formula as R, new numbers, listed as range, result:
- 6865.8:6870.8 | 20.1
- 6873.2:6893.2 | 19.1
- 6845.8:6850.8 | 18.6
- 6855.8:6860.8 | 14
